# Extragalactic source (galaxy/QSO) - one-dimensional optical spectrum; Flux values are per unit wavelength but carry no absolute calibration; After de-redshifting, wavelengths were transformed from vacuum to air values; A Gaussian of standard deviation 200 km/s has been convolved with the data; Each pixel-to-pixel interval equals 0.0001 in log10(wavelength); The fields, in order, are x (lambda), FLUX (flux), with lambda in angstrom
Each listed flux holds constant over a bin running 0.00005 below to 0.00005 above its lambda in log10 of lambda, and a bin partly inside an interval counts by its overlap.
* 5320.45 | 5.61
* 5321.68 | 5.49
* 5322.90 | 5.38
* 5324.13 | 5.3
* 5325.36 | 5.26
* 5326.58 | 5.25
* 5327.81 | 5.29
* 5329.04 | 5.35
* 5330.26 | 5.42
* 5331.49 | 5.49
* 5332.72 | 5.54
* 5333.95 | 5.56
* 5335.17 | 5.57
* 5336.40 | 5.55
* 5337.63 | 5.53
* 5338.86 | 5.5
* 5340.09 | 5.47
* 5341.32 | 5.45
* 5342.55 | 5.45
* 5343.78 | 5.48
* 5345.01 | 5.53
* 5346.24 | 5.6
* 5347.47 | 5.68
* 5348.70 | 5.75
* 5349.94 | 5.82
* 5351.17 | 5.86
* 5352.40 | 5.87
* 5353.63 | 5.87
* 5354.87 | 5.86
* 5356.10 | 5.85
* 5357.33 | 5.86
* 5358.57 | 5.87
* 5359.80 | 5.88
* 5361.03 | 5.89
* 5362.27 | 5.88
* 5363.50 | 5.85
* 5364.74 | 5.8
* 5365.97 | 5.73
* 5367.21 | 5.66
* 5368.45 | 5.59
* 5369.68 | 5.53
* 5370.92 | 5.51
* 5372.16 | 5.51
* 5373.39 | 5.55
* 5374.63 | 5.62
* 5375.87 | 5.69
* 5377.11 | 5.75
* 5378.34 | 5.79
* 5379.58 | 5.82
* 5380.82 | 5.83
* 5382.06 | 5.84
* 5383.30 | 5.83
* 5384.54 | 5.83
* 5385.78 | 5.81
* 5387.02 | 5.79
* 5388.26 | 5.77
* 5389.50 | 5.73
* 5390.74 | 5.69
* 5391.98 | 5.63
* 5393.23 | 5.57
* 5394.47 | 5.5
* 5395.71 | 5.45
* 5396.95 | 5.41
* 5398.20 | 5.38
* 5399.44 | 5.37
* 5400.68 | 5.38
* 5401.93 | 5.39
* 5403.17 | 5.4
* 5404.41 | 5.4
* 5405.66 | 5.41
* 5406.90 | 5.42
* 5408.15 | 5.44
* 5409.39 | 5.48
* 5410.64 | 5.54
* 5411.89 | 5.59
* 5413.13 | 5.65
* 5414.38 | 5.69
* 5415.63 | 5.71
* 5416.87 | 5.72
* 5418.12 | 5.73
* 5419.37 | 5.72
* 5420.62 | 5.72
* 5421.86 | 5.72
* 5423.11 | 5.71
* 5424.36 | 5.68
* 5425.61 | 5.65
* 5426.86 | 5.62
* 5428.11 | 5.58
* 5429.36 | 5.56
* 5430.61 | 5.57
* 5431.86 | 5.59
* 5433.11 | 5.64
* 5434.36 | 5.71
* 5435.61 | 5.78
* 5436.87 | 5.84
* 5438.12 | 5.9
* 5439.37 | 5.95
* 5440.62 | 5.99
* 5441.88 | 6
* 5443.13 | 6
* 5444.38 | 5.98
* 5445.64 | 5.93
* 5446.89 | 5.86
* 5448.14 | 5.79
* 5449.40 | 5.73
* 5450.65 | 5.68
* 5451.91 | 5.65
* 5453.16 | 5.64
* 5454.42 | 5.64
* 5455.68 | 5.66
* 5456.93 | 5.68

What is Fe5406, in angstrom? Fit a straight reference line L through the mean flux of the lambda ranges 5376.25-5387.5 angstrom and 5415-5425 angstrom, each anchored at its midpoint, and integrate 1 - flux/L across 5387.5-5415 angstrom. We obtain 1.2 angstrom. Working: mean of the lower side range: 5.81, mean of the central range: 5.51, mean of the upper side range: 5.71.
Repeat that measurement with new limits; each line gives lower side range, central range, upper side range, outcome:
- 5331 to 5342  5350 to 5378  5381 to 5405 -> -1.0 angstrom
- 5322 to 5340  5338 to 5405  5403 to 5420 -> -2.0 angstrom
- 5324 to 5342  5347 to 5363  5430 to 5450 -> -0.9 angstrom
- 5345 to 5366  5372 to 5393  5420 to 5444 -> 0.2 angstrom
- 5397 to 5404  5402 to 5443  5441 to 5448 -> 0.0 angstrom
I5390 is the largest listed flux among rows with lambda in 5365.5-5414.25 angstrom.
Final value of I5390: 5.84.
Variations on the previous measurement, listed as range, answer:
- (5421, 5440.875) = 5.99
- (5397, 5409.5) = 5.48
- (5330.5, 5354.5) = 5.87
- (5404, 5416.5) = 5.71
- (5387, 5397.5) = 5.79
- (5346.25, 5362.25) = 5.89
